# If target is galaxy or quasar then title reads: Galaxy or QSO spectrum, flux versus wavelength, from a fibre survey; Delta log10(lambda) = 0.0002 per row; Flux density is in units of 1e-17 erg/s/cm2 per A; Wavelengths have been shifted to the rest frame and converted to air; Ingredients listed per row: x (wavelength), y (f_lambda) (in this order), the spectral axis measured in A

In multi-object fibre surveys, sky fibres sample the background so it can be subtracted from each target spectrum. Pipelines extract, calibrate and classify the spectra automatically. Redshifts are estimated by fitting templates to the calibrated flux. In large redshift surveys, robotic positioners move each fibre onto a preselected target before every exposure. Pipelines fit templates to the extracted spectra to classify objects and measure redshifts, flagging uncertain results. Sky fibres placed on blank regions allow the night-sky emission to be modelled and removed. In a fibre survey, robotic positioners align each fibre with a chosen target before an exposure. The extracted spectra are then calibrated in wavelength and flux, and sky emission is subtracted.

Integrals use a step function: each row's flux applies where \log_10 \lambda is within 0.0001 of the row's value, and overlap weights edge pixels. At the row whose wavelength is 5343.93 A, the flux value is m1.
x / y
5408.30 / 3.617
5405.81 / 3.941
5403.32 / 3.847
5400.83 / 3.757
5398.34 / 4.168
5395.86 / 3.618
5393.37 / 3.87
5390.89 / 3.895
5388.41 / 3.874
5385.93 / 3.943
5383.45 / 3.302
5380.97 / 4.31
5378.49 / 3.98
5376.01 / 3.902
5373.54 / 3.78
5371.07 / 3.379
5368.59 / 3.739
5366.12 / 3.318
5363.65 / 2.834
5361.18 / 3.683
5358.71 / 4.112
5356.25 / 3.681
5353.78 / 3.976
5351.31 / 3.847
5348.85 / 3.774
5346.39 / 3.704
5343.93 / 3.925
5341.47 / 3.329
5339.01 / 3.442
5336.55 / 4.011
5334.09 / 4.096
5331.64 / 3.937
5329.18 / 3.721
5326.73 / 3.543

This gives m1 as 3.925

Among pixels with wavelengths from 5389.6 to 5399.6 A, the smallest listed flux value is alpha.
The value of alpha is 3.618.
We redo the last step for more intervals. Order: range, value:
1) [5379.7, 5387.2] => 3.302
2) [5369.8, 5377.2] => 3.379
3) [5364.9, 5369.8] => 3.318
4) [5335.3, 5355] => 3.329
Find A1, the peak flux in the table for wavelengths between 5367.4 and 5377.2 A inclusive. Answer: 3.902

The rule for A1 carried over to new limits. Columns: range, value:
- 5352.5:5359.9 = 4.112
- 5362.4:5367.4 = 3.318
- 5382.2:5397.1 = 3.943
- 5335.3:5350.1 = 4.011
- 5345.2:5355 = 3.976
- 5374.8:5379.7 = 3.98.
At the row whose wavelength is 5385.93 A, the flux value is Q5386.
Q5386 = 3.943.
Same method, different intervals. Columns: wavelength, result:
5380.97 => 4.31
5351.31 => 3.847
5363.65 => 2.834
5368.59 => 3.739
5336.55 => 4.011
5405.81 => 3.941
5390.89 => 3.895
